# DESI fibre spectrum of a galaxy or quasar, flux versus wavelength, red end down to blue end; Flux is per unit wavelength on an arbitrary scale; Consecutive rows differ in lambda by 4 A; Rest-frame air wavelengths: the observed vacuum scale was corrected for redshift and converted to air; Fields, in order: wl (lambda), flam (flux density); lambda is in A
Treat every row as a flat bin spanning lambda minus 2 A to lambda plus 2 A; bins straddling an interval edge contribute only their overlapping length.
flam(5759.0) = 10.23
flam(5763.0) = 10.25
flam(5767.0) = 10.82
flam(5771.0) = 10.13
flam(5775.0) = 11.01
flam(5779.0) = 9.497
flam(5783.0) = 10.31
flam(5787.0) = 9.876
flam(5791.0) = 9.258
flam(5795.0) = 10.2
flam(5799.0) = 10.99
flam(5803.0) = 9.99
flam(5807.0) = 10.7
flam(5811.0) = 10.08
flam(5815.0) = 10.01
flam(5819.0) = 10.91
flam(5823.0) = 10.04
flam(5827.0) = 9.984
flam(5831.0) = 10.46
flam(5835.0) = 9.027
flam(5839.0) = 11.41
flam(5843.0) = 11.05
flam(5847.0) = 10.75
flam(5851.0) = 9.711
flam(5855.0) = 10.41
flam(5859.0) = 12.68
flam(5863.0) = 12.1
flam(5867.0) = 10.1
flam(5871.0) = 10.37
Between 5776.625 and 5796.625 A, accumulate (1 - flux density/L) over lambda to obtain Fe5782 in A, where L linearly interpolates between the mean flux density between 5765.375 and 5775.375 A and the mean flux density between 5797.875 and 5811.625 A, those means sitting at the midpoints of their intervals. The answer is 1.3 A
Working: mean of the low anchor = 10.6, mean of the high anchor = 10.4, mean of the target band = 9.84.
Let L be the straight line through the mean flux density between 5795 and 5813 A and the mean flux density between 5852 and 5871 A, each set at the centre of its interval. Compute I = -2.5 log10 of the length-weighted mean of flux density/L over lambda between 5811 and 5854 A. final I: 0.05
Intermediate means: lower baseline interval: 10.4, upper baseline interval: 11.1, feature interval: 10.3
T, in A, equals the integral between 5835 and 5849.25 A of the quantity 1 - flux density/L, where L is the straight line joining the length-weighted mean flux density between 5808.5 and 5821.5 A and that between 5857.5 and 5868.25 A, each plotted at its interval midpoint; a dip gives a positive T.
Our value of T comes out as 0.4 A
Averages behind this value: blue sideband 10.3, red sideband 11.7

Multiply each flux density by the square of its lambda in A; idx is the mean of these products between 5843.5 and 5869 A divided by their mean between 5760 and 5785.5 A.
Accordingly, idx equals 1.09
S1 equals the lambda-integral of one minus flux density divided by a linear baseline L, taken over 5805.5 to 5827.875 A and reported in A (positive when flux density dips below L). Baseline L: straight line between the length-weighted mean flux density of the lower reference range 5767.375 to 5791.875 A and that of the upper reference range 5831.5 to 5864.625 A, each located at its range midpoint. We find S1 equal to 0.46 A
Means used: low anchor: 10.1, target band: 10.3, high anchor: 10.9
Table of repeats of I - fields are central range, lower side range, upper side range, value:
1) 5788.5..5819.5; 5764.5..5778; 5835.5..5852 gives 0.04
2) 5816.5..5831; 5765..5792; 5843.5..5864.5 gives 0.04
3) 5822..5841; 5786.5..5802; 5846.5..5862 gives 0.05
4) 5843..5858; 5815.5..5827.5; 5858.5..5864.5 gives 0.12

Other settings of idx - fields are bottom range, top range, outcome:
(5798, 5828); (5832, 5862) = 1.05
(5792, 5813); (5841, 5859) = 1.05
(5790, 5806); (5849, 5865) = 1.12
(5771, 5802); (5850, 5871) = 1.11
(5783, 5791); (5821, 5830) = 1.04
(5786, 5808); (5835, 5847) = 1.08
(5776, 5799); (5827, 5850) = 1.07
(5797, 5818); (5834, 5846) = 1.04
